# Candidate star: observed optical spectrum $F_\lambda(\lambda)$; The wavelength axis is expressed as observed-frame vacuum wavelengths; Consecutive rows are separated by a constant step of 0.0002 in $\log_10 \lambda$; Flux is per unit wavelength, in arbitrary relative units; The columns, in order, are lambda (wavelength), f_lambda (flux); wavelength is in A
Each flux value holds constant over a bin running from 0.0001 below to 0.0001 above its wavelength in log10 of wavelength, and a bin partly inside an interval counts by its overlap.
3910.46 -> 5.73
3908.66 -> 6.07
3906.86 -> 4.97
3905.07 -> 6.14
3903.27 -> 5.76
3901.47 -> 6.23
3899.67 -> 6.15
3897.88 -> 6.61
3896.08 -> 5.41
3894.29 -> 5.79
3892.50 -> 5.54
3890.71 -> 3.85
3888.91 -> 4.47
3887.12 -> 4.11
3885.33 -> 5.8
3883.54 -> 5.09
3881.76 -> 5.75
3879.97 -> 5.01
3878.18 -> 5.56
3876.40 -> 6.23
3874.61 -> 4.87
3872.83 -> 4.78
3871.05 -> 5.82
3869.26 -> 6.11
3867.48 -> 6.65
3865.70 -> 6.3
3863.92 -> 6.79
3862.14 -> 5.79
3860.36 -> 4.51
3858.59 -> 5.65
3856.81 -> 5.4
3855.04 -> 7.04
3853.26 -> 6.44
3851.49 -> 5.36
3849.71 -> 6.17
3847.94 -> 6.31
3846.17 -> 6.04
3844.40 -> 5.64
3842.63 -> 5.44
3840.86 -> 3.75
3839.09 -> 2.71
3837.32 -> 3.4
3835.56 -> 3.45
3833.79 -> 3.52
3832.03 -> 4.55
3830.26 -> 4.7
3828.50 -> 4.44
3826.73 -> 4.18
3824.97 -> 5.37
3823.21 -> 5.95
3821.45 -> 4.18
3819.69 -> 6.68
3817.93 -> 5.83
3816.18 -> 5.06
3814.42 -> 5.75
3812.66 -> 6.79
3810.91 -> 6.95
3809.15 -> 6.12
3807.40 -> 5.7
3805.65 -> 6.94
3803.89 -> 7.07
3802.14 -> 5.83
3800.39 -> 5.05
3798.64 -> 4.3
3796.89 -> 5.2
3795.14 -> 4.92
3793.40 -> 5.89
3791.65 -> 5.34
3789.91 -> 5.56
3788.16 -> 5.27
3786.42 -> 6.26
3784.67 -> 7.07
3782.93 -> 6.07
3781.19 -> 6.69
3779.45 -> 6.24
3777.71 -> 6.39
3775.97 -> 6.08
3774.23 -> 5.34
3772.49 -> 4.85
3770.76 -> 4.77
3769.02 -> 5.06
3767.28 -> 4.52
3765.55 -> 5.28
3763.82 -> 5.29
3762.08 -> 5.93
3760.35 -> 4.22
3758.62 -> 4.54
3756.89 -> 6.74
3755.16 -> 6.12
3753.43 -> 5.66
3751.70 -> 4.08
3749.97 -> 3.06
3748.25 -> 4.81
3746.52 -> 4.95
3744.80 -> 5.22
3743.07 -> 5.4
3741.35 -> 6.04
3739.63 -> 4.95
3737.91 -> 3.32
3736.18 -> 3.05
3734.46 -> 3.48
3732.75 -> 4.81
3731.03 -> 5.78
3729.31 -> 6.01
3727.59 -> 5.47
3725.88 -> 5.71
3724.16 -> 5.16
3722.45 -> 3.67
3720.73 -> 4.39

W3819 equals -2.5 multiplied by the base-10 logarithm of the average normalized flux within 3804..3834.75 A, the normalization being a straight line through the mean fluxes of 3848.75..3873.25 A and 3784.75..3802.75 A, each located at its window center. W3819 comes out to 0.02 mag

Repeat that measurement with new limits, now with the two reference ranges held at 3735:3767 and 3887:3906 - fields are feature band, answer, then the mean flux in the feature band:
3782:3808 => -0.14 mag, 5.77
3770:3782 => -0.15 mag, 5.77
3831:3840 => 0.43 mag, 3.54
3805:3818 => -0.19 mag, 6.15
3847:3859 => -0.14 mag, 6.07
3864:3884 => -0.06 mag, 5.71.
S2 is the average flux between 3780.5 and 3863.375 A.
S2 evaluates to 5.46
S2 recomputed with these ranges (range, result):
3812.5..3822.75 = 5.65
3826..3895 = 5.21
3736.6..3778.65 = 5.09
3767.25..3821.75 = 5.78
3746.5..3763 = 5.01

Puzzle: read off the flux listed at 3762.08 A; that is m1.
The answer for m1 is 5.93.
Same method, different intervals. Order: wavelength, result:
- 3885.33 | 5.8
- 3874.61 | 4.87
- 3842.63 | 5.44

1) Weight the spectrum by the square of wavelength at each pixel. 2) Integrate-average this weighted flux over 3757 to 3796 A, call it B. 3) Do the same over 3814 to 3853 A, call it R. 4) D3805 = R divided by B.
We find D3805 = 0.92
